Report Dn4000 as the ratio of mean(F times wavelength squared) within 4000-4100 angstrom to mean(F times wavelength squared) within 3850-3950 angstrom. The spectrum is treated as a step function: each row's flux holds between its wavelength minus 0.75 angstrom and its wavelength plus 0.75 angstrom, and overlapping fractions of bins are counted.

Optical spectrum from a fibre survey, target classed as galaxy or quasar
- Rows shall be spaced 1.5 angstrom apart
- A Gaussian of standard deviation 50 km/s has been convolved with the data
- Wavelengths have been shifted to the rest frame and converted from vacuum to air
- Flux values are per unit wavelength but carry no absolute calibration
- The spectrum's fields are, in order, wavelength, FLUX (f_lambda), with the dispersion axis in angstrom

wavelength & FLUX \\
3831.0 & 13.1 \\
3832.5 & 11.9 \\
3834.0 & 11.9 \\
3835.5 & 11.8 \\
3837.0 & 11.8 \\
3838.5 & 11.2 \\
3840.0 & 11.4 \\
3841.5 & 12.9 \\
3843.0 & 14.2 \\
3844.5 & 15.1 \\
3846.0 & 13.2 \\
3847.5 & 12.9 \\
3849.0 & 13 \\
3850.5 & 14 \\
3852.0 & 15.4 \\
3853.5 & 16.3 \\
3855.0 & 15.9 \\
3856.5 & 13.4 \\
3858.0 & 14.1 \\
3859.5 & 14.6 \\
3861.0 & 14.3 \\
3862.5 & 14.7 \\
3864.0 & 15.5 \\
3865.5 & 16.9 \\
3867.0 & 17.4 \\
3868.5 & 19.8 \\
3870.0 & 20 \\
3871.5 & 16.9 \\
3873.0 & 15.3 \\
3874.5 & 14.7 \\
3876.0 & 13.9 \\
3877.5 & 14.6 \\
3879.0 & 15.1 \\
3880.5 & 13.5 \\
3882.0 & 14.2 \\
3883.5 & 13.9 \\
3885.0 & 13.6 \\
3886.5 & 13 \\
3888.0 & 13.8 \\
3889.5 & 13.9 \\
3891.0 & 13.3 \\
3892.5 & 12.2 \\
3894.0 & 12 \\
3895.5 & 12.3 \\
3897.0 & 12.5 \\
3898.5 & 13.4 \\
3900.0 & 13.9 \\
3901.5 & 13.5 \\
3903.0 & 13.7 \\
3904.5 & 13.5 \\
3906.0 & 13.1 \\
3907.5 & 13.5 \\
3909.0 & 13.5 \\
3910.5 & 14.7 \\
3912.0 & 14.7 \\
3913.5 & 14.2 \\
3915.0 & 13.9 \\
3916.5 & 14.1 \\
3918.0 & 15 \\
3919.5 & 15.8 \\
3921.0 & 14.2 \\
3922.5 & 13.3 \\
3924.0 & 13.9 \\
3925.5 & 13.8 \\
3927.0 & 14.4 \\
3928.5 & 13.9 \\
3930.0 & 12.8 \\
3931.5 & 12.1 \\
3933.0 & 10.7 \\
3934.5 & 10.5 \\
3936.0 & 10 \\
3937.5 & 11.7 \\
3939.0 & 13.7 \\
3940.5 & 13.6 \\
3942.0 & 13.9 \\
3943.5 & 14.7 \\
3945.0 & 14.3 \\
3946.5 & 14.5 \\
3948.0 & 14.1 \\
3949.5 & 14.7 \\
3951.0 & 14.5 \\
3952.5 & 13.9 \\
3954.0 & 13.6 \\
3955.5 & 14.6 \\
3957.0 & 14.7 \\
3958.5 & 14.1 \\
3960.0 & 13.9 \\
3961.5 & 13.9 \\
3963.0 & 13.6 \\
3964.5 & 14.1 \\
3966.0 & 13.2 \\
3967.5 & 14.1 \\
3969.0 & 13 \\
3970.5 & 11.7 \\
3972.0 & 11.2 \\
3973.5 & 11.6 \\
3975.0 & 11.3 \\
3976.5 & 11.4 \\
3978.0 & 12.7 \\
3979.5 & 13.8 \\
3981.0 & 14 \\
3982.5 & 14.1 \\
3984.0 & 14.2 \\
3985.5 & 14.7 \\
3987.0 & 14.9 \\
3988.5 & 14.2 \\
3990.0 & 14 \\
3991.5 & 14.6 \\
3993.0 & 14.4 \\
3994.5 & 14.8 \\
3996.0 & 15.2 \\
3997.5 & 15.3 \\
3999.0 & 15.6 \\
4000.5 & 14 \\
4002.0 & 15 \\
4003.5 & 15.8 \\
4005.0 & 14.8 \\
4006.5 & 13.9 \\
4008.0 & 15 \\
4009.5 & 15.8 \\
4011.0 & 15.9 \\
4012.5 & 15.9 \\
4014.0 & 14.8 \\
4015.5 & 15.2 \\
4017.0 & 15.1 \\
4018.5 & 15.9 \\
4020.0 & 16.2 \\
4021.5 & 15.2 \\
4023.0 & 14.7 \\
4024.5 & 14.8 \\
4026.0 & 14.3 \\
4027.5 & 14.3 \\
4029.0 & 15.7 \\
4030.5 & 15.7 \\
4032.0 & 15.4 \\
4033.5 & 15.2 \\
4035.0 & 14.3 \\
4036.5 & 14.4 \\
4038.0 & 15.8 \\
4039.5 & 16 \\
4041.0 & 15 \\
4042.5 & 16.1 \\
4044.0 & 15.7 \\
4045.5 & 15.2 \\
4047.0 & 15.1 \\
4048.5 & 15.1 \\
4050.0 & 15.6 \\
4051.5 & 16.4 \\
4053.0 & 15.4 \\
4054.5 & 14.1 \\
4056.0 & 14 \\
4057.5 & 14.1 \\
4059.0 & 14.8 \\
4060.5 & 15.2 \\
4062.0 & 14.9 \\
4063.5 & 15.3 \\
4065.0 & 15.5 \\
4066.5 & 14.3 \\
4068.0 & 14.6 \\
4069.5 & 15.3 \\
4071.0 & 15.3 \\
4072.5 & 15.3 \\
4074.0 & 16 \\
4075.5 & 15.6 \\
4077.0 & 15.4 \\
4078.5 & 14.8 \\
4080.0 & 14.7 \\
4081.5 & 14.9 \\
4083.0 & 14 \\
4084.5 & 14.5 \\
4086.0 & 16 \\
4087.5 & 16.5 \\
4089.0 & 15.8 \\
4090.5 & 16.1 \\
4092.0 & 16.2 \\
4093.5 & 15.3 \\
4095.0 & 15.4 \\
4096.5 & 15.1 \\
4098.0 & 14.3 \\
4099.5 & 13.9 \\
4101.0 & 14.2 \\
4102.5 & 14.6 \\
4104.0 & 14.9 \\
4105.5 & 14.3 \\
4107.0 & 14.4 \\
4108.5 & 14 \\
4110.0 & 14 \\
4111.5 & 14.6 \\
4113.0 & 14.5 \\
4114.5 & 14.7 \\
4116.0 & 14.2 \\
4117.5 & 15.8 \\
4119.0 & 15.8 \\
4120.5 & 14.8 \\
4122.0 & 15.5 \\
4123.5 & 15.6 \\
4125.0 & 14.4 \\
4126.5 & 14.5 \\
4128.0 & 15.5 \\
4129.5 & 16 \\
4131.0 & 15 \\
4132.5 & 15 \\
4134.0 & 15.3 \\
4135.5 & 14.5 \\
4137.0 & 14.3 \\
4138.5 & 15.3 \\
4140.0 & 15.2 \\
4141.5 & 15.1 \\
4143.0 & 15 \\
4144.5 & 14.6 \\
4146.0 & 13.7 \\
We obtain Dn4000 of 1.2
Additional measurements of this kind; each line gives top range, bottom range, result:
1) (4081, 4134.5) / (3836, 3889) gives 1.16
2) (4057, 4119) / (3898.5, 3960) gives 1.18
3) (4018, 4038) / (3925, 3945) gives 1.24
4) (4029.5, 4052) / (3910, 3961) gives 1.18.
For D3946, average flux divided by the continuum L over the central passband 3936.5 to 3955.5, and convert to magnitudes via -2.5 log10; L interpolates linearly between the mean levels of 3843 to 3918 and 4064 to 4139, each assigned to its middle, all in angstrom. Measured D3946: 0.05 mag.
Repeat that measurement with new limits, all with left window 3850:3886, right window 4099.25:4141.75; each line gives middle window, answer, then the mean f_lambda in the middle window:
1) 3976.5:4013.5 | 0.03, 14.6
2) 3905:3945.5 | 0.13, 13.5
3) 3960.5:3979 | 0.19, 12.7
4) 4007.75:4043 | -0.02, 15.3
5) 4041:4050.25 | -0.03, 15.4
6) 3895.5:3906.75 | 0.15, 13.3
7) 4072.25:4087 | -0.02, 15.1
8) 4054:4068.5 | 0.02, 14.7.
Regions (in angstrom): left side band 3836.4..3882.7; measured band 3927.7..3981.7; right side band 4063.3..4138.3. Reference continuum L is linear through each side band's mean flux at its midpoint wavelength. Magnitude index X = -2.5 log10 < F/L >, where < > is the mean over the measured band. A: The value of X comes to 0.129 mag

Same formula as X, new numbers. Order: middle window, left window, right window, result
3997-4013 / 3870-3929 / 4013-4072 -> -0.024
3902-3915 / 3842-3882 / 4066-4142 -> 0.095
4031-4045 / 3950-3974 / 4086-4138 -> -0.078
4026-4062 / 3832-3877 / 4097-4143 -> -0.030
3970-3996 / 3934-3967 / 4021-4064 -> 0.056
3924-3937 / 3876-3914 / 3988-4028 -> 0.137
